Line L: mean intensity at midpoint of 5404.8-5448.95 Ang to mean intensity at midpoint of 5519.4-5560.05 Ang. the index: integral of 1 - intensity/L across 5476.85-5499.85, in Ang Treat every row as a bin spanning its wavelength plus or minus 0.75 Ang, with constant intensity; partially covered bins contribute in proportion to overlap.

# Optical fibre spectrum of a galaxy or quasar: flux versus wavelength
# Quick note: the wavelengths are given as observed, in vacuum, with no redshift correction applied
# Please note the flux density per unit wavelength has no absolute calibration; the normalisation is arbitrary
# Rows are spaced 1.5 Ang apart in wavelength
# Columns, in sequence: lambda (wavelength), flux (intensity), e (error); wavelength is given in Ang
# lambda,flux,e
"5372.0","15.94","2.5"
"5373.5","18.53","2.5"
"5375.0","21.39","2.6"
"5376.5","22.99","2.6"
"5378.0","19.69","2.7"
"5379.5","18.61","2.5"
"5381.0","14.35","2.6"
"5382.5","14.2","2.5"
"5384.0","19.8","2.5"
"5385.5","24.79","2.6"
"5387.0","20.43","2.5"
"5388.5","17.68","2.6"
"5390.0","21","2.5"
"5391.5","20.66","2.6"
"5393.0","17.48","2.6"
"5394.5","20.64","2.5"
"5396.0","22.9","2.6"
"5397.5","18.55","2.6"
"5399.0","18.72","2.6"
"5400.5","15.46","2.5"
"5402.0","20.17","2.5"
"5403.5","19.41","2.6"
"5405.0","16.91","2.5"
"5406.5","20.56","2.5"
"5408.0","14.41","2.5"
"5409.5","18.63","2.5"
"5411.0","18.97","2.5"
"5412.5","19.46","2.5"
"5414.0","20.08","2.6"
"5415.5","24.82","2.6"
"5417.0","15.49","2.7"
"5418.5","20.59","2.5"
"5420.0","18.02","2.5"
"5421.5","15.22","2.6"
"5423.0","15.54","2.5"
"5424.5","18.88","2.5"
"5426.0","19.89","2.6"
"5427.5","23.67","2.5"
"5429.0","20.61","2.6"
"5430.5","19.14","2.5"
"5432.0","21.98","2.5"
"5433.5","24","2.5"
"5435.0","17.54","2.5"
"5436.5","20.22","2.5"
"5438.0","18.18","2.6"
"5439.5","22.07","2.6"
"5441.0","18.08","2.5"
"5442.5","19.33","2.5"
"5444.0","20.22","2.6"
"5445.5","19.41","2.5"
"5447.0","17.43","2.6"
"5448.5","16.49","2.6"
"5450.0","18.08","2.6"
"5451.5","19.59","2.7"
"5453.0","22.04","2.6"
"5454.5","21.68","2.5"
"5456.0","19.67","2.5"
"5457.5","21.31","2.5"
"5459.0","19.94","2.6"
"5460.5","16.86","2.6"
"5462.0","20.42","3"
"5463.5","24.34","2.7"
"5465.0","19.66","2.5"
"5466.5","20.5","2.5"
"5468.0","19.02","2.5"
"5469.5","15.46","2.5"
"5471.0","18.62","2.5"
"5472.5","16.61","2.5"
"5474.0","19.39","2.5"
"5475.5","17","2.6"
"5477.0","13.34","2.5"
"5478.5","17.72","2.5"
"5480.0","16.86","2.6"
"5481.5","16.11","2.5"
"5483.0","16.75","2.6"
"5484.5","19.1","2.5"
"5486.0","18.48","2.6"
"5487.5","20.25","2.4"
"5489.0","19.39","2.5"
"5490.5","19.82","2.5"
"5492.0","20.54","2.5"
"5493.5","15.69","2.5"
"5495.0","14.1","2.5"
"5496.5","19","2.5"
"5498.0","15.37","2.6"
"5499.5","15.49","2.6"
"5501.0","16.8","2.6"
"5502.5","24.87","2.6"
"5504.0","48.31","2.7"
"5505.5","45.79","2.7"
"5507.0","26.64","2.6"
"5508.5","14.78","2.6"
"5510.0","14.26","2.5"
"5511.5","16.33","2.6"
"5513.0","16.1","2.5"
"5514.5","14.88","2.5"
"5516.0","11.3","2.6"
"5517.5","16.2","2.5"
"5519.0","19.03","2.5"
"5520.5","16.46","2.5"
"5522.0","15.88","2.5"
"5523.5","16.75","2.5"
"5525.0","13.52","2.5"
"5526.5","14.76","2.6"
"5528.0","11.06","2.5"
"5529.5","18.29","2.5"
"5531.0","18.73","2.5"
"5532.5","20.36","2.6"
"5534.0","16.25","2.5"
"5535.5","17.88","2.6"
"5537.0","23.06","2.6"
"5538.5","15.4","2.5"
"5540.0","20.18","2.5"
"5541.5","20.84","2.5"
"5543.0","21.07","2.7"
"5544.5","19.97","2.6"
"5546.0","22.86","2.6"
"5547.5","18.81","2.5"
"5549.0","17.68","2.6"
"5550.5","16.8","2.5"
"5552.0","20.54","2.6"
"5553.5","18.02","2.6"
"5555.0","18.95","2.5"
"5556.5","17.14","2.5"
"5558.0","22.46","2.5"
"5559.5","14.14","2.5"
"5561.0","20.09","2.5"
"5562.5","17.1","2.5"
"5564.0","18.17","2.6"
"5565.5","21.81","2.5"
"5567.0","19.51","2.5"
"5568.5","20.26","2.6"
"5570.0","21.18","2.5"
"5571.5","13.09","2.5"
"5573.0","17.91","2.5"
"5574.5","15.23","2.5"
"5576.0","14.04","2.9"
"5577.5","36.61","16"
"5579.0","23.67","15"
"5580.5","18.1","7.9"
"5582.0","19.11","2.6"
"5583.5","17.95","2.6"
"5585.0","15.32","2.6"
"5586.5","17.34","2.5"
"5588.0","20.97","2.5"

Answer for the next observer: 1.36 Ang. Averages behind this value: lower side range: 19.2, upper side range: 18.1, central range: 17.5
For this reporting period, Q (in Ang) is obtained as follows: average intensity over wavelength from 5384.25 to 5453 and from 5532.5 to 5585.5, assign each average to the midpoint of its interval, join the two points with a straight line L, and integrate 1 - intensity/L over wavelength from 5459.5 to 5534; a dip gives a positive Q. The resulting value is 2.3 Ang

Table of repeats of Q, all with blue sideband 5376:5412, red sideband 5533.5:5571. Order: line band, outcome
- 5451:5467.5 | -1.3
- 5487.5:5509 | -3.9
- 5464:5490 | 1.5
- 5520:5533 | 2.1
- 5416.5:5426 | 0.8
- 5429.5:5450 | -0.5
